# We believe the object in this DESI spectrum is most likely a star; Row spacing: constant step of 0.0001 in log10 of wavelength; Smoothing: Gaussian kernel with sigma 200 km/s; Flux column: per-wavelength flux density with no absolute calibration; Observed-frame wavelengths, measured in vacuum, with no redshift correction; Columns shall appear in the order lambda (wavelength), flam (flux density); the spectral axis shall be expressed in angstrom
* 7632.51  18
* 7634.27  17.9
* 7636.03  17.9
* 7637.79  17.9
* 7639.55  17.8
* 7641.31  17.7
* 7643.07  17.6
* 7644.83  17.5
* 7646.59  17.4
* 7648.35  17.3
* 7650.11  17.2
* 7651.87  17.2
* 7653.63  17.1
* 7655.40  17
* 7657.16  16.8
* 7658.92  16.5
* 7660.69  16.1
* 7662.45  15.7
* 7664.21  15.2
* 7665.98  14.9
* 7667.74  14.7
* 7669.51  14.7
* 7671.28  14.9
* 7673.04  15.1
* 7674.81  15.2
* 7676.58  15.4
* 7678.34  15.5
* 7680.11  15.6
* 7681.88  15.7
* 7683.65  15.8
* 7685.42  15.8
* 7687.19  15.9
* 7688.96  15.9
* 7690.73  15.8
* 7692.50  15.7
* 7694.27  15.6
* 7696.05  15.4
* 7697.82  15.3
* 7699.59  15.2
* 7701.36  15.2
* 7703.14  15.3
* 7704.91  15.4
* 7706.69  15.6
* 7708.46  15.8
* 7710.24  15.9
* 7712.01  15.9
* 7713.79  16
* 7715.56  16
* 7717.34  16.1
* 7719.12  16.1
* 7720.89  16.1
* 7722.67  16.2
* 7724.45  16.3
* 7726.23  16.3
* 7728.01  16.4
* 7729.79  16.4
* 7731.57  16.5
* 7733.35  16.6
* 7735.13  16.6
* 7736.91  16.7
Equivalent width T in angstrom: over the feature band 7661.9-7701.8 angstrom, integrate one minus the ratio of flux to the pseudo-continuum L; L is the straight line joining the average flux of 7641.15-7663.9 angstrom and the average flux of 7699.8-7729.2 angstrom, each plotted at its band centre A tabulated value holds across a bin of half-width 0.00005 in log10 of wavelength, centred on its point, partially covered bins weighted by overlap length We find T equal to 2.5 angstrom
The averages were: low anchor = 16.9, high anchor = 15.9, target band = 15.4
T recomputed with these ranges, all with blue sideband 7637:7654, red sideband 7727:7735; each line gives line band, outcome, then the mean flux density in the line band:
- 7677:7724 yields 3.1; 15.7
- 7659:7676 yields 2.0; 15.2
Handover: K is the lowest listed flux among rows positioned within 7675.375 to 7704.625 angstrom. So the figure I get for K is 15.2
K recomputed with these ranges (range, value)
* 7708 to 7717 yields 15.8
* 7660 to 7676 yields 14.7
